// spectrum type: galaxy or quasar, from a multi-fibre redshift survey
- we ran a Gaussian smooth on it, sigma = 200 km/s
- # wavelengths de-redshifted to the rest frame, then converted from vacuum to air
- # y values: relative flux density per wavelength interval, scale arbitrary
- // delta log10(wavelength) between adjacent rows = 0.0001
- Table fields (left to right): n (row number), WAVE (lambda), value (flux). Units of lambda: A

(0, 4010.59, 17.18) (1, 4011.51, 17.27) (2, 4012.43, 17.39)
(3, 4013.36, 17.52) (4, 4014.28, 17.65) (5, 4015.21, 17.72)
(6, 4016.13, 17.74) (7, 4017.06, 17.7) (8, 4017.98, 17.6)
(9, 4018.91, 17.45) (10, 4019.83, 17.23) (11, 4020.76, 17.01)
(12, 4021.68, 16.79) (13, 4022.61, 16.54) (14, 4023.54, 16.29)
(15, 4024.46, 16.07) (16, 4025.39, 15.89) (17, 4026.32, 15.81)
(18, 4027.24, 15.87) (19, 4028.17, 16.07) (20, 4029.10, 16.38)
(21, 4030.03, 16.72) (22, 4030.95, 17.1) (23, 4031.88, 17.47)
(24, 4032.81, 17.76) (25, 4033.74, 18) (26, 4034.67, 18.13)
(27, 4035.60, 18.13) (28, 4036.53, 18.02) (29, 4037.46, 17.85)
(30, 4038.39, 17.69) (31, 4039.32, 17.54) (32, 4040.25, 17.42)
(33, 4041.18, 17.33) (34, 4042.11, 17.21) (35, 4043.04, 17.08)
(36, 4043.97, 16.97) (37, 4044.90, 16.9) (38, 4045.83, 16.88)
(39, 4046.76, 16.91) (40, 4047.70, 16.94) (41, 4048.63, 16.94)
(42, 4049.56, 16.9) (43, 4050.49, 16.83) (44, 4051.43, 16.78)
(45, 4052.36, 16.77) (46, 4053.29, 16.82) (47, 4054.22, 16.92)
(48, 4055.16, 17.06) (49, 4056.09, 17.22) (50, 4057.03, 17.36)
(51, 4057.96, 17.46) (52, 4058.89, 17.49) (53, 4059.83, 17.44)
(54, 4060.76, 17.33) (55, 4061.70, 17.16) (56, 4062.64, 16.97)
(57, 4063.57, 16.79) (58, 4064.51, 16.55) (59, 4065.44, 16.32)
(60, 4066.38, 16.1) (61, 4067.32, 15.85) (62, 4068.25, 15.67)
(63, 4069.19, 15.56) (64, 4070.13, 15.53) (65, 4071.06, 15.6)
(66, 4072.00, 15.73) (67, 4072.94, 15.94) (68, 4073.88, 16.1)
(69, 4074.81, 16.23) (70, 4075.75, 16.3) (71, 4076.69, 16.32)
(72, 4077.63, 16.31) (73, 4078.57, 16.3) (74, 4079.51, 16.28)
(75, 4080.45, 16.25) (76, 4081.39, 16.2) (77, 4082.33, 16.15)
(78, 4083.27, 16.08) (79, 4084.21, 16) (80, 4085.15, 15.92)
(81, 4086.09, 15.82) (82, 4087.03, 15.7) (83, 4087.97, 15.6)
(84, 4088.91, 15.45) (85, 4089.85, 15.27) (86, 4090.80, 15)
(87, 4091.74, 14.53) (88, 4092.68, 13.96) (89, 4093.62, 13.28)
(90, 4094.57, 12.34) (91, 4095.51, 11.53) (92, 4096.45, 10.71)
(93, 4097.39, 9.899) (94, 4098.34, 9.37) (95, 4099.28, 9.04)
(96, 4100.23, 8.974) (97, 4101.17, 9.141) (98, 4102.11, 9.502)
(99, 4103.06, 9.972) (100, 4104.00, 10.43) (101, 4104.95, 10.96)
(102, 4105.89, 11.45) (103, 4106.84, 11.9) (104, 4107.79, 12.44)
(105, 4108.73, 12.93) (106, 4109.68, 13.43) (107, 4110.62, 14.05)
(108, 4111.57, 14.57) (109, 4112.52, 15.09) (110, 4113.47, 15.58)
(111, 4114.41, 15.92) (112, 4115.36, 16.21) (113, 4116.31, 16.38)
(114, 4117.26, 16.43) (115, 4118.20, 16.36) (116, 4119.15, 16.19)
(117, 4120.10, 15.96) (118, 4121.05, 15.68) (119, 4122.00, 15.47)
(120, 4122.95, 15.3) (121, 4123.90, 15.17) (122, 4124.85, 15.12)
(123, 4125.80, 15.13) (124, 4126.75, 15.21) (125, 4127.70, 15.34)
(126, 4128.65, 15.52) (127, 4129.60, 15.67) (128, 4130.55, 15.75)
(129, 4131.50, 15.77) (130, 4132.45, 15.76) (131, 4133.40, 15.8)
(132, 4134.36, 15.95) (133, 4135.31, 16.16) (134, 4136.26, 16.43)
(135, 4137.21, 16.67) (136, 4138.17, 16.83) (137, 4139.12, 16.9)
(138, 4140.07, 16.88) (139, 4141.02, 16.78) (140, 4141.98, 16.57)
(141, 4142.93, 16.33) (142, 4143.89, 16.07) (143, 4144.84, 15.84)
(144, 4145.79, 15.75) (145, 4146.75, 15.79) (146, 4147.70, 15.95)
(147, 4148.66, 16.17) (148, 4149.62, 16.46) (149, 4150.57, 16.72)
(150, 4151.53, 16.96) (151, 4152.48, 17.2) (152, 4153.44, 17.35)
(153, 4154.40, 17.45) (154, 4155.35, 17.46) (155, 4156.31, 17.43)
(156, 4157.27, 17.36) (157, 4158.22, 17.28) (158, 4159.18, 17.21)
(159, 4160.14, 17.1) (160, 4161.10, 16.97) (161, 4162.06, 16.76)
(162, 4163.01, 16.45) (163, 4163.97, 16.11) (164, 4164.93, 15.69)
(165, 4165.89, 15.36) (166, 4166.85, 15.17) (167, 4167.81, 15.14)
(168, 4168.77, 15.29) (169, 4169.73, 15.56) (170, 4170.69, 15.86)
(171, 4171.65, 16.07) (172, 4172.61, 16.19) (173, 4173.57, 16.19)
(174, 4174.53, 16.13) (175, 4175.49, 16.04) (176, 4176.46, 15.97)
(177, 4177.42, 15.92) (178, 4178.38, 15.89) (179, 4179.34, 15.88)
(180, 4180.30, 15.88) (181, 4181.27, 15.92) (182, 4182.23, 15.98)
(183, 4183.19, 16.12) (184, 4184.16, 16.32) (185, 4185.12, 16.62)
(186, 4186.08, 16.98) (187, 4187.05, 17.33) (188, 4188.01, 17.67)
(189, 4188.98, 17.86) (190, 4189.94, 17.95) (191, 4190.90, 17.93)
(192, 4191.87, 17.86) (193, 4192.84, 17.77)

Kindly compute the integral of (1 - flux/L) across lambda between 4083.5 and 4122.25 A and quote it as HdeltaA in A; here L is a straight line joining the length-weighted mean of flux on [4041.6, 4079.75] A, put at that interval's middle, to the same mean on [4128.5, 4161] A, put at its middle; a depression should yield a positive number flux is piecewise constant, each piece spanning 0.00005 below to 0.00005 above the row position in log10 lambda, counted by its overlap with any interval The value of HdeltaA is 7.1 A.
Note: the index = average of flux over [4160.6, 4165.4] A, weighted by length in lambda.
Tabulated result 16.4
